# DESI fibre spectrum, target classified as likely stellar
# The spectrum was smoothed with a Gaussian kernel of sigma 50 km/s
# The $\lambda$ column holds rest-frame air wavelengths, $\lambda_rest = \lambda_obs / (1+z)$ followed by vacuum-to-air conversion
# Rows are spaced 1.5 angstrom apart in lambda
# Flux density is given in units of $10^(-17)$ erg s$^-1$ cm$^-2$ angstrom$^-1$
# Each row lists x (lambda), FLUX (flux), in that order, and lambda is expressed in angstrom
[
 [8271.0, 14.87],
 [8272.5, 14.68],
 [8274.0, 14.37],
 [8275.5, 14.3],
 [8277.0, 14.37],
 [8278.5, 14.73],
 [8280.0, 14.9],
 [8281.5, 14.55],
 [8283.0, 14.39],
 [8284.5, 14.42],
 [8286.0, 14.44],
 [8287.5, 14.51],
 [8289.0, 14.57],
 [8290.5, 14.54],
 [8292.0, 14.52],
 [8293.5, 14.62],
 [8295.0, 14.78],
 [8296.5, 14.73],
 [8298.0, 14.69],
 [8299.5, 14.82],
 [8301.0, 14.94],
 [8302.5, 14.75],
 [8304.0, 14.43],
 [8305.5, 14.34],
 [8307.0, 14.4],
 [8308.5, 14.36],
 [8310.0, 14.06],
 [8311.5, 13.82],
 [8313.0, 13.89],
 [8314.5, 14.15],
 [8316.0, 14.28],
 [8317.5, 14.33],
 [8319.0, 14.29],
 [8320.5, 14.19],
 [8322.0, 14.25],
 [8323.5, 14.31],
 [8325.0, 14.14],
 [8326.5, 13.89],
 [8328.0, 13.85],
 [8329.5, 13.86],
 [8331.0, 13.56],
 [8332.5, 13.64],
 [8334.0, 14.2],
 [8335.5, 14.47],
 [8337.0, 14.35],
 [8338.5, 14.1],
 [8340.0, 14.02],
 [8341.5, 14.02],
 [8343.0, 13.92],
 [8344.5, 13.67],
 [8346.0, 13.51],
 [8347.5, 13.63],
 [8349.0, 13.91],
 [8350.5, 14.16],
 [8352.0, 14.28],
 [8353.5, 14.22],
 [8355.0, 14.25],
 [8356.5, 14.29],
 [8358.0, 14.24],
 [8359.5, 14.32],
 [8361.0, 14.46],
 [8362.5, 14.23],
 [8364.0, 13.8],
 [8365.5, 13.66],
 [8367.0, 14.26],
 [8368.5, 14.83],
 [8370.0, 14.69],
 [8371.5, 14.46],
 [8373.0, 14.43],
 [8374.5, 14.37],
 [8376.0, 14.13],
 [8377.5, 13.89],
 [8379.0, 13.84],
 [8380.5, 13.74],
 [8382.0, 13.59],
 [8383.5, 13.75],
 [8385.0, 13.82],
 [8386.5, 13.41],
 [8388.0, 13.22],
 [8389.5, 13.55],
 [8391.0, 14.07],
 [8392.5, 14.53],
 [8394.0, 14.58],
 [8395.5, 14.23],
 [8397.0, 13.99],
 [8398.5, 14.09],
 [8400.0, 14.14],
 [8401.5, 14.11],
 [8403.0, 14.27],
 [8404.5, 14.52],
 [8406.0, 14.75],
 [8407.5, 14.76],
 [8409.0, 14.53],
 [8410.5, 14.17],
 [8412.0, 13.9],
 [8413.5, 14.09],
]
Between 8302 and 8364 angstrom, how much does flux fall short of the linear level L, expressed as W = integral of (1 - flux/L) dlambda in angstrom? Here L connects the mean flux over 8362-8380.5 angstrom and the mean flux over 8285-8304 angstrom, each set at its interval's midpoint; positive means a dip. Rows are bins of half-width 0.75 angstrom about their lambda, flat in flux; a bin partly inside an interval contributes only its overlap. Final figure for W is 1.3 angstrom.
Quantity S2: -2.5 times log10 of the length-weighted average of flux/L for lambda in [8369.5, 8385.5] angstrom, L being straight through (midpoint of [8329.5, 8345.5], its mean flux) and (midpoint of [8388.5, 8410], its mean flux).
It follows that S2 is 0.01 mag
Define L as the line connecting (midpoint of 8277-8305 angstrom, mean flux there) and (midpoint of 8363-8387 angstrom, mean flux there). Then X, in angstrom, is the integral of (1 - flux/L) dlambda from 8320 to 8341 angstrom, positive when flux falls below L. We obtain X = 0.43 angstrom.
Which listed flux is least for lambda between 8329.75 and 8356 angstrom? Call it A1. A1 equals 13.51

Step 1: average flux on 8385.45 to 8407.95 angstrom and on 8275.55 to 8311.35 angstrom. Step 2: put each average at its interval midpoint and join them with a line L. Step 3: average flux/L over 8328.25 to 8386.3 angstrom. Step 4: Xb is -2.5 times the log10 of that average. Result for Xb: 0.018 mag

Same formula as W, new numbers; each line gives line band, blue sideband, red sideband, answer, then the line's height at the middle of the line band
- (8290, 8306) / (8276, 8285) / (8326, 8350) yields -0.3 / 14.4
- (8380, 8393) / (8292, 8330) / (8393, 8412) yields 0.5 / 14.3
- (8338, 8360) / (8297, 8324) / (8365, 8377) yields 0.5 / 14.4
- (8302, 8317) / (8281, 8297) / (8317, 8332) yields 0.0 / 14.3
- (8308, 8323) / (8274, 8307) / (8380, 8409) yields 0.3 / 14.5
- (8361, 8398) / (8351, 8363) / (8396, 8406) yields 0.5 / 14.3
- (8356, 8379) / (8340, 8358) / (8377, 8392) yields -0.7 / 13.8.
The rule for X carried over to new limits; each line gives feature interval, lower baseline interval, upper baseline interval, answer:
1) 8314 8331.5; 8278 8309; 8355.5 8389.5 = 0.4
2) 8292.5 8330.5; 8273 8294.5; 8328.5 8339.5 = -0.2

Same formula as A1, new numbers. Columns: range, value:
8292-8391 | 13.22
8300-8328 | 13.82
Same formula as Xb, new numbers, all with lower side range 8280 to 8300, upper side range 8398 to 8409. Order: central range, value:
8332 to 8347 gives 0.039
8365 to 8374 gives 0.003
